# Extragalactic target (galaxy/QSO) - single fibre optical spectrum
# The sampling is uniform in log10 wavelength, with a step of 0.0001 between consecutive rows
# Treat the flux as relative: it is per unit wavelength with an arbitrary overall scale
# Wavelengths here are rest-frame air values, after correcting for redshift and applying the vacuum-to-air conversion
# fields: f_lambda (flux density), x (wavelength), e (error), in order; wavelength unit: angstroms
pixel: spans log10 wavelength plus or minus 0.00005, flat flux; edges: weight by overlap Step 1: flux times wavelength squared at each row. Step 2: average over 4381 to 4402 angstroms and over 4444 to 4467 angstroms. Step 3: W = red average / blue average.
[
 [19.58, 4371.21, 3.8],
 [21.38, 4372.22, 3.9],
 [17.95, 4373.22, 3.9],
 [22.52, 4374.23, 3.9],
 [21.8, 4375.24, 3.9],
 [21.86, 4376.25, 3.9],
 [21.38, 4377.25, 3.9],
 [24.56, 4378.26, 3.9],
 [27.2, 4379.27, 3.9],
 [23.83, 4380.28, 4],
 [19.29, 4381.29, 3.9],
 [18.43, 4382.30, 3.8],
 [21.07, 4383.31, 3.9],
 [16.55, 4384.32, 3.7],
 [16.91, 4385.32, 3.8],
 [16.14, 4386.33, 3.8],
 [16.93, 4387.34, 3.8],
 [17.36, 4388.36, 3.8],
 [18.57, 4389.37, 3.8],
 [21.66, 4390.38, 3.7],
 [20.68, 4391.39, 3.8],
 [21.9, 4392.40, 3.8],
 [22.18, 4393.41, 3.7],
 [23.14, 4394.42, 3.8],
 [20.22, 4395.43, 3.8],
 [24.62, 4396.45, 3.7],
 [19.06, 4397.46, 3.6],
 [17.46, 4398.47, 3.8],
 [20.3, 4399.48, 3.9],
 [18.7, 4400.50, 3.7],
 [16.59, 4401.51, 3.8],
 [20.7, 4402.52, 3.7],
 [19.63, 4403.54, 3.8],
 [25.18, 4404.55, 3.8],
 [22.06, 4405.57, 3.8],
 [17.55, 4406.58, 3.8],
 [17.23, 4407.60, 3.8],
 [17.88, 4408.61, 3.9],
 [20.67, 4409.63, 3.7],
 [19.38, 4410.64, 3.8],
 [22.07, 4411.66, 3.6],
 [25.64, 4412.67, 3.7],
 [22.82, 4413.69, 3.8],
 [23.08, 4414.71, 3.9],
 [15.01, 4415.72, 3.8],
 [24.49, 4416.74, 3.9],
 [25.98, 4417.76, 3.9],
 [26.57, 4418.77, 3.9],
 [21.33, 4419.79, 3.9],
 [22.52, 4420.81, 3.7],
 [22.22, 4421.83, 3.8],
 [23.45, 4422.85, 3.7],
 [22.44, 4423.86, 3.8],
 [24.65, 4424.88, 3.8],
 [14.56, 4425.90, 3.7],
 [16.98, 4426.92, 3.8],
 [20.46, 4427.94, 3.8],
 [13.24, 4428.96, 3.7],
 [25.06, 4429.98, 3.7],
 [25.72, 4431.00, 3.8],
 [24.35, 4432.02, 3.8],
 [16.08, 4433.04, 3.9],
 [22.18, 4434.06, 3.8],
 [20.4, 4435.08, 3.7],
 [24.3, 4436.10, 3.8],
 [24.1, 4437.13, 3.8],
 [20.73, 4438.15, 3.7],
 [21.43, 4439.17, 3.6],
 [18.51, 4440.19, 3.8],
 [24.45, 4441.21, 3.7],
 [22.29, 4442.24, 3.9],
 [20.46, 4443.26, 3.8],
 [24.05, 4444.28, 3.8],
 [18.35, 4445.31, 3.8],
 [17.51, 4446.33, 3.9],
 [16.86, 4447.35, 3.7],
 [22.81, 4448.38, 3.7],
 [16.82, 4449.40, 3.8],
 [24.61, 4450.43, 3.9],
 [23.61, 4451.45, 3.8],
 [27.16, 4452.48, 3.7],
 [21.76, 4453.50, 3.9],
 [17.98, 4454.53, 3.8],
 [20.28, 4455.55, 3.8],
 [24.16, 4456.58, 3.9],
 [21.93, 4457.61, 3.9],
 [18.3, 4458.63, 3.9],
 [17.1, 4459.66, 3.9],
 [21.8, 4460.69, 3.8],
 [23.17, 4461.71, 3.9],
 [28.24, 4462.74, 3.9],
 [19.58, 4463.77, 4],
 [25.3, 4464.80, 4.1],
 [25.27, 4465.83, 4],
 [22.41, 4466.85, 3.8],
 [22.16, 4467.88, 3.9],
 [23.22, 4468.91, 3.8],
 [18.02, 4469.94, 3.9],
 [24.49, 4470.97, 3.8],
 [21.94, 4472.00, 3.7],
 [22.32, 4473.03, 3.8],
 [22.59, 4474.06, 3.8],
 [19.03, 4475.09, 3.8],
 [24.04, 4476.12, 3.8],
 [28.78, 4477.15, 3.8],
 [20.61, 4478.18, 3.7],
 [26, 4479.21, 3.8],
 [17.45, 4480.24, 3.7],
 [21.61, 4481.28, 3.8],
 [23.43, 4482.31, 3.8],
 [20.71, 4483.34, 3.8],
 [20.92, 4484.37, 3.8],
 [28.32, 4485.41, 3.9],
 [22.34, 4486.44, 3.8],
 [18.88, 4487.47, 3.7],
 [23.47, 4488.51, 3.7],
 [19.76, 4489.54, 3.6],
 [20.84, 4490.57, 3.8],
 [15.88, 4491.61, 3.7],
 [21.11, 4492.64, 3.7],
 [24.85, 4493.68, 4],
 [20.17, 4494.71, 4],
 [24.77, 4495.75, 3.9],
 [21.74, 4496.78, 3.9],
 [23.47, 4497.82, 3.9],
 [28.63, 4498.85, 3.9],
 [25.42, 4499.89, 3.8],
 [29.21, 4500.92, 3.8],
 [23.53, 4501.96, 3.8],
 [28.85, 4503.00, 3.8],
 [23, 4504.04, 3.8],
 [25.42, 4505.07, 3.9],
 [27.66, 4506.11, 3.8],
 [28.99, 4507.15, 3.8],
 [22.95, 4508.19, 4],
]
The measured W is 1.15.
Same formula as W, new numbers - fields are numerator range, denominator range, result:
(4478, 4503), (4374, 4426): 1.13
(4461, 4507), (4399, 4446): 1.12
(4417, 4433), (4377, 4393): 1.10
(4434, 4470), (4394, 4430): 1.06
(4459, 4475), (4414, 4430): 1.07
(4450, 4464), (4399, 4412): 1.15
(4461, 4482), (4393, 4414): 1.14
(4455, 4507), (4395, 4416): 1.16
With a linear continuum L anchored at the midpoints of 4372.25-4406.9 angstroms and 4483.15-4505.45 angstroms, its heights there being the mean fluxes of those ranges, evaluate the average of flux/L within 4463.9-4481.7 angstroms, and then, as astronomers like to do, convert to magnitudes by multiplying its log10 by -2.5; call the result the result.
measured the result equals 0.00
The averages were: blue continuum 20.4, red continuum 23.3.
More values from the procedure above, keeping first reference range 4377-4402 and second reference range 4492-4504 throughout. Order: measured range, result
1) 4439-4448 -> 0.097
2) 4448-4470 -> 0.039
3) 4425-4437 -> 0.067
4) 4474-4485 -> 0.069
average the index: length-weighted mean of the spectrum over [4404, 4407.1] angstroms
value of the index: 21.5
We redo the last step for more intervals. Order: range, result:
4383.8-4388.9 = 16.8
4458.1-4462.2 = 20.1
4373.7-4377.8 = 21.9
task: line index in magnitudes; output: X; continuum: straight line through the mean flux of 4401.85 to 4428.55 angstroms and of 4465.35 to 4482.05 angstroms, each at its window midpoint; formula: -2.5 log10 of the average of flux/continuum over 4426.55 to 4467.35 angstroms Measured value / 0.022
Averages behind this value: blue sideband 21.3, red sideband 22.5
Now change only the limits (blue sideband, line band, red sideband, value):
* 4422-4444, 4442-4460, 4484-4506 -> 0.051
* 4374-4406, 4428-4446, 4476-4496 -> -0.006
